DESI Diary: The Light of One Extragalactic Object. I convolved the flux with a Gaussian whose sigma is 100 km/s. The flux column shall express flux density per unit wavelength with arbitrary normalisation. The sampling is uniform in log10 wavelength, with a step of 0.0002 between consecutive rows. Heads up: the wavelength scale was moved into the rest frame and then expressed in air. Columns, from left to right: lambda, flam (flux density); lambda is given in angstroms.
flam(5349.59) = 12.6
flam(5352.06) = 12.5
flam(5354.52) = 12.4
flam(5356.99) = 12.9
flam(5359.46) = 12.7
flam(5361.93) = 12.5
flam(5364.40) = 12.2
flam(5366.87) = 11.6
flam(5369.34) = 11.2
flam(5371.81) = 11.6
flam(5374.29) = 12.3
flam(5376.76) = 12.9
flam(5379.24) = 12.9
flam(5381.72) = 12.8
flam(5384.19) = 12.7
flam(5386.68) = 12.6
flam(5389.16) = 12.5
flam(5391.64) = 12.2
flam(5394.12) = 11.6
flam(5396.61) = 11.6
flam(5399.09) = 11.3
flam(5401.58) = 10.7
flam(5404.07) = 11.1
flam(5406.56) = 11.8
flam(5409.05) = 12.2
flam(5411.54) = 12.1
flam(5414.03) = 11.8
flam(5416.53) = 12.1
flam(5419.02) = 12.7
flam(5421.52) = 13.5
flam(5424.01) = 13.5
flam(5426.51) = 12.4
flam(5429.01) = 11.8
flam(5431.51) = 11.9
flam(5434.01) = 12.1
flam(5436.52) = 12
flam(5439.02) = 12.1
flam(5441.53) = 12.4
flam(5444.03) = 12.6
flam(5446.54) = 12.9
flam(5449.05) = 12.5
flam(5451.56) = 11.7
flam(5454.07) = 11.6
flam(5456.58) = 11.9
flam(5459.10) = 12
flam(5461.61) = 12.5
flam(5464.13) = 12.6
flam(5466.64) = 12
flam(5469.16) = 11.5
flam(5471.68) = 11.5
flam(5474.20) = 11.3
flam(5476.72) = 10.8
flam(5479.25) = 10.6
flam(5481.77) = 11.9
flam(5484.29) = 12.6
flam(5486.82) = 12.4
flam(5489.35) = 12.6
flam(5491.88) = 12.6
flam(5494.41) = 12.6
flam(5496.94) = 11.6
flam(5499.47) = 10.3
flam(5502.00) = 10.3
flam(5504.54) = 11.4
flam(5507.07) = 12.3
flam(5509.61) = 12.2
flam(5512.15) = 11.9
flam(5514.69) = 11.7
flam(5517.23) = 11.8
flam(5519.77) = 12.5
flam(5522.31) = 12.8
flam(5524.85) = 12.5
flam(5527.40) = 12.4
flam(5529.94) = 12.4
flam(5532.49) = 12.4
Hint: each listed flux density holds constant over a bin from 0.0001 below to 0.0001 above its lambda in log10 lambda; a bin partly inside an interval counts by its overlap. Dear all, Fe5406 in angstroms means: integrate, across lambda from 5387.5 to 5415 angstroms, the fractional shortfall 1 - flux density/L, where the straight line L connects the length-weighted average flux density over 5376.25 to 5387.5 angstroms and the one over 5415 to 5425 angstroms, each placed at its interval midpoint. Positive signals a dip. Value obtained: 2.4 angstroms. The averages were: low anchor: 12.8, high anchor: 12.9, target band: 11.7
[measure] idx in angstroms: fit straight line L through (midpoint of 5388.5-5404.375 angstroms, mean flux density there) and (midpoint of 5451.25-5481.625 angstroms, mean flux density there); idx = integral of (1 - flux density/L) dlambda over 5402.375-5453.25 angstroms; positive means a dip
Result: -2.7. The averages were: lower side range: 11.6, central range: 12.2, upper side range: 11.7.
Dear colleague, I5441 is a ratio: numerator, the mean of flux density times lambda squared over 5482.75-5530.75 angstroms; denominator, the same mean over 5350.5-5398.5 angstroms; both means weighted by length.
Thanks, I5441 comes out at 1.03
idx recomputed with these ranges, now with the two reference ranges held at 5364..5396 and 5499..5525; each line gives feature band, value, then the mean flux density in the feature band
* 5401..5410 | 0.49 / 11.5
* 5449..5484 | 0.63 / 11.7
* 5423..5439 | -0.24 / 12.2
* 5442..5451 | -0.41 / 12.6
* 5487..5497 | -0.48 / 12.4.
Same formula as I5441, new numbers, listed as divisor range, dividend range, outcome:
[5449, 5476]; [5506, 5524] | 1.05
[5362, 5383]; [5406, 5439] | 1.03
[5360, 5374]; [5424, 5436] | 1.05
